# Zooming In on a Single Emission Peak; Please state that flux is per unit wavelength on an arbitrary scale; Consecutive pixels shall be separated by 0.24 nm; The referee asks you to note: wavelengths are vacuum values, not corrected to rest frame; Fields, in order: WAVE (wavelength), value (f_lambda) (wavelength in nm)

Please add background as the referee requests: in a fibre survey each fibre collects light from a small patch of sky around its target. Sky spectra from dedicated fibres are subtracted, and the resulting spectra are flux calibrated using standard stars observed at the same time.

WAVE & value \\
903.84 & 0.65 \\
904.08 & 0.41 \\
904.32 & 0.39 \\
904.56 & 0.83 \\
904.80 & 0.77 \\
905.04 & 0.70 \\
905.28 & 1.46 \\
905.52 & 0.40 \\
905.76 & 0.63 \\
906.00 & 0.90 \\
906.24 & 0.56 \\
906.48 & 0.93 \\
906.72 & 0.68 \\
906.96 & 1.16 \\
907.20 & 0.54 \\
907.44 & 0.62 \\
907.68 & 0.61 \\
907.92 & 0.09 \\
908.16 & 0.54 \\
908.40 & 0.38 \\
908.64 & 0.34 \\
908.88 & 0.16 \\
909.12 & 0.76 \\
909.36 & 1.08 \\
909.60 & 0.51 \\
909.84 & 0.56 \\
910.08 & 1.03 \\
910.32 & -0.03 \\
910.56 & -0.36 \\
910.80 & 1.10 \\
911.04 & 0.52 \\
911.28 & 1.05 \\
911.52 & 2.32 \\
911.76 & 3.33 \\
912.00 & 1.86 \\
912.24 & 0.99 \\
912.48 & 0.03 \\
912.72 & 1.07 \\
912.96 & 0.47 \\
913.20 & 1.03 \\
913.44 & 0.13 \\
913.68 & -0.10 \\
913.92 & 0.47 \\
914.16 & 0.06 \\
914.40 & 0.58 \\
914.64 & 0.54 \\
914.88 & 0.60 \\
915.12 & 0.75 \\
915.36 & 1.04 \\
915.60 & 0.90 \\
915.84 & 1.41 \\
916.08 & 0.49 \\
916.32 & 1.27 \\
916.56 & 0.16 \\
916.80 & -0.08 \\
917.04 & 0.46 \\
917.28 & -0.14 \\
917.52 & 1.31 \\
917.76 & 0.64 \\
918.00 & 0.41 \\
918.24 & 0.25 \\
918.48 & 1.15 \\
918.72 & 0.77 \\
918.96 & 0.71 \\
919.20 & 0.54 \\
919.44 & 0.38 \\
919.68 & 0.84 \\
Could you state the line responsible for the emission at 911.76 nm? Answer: H-beta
